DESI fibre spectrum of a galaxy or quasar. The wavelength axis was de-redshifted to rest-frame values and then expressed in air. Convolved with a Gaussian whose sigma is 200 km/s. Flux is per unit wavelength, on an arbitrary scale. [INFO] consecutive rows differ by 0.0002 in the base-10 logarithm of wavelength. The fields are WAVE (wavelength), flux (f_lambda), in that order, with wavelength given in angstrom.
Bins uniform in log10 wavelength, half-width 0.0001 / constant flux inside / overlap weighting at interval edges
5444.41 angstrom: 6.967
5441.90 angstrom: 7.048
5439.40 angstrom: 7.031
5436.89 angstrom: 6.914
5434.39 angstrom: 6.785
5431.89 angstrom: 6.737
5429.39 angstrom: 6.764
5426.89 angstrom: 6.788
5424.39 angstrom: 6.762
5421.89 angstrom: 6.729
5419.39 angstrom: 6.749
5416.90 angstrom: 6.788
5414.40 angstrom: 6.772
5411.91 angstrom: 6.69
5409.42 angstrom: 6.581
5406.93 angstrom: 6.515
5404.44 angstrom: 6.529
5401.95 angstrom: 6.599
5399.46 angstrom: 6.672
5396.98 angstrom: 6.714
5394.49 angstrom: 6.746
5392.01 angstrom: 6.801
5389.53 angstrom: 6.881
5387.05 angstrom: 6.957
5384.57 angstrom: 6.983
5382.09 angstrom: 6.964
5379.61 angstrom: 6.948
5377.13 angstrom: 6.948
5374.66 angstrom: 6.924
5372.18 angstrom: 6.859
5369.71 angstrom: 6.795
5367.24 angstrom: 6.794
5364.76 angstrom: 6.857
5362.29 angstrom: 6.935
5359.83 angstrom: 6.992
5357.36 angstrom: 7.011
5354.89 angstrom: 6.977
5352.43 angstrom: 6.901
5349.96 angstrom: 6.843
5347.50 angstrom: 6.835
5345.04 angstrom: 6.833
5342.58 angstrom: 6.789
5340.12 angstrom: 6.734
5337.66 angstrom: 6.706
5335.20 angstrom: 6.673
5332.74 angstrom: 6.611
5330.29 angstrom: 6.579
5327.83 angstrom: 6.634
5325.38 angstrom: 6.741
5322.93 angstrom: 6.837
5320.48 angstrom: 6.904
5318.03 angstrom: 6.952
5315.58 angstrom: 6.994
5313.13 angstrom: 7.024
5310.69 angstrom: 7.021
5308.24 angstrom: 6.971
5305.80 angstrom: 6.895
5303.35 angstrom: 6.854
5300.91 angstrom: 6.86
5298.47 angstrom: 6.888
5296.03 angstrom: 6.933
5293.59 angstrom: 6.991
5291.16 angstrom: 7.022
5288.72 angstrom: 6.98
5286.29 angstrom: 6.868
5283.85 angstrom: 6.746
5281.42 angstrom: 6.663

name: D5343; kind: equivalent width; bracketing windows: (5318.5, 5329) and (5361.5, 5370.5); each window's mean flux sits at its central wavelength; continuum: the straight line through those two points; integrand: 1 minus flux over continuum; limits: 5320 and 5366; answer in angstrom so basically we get 0.04 angstrom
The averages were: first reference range 6.8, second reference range 6.84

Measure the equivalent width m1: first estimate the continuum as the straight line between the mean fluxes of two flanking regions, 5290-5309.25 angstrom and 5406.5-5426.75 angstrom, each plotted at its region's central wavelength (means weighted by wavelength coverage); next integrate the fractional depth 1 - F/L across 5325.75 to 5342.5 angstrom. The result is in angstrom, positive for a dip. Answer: 0.5 angstrom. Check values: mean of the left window 6.93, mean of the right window 6.71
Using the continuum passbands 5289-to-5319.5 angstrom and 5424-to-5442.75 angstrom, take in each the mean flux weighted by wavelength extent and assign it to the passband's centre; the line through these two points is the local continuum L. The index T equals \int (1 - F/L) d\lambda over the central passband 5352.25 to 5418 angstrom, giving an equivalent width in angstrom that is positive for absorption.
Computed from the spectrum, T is 0.7 angstrom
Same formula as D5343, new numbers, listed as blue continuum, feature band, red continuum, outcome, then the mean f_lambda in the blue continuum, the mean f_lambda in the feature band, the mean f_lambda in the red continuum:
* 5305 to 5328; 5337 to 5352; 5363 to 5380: 0.2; 6.91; 6.8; 6.87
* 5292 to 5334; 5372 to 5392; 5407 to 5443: -0.3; 6.87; 6.93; 6.79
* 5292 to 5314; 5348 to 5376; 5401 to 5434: -0.3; 6.94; 6.9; 6.7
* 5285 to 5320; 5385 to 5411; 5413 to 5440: 0.5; 6.94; 6.71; 6.79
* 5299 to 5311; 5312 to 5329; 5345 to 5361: 0.1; 6.91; 6.87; 6.92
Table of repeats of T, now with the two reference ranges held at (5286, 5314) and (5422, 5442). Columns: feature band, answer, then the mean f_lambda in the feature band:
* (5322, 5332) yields 0.3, 6.69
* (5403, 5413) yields 0.4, 6.58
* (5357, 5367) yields 0.0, 6.93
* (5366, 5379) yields 0.0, 6.87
